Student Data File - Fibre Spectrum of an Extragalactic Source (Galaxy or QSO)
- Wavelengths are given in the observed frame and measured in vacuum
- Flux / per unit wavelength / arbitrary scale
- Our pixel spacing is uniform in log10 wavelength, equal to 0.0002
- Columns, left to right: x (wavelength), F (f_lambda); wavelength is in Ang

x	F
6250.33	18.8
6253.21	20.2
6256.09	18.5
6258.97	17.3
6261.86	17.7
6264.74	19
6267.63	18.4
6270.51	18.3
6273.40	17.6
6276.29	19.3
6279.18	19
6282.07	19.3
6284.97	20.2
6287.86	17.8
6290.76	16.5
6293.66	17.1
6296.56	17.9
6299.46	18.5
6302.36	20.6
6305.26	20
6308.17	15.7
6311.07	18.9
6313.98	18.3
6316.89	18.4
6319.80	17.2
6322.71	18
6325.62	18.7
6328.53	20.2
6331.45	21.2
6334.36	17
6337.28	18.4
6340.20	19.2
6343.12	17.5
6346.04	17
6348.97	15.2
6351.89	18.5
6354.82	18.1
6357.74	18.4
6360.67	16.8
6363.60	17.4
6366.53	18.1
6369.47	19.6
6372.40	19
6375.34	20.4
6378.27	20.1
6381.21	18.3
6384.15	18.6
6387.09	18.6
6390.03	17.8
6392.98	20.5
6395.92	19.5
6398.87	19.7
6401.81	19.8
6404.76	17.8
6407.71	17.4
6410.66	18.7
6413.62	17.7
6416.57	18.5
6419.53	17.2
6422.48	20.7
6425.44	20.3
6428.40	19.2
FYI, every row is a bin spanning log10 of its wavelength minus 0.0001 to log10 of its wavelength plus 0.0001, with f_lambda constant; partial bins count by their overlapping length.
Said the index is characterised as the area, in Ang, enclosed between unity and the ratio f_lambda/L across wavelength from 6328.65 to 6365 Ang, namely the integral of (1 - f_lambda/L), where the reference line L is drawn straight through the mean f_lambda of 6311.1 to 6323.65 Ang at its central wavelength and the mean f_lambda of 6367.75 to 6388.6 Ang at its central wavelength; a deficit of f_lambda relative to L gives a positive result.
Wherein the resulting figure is 1.2 Ang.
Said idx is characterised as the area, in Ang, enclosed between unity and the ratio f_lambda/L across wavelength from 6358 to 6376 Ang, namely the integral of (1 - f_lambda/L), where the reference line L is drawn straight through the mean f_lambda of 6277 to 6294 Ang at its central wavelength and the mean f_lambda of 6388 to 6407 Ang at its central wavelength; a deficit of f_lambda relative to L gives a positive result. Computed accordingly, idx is 0.44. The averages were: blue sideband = 18.4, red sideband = 19.1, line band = 18.4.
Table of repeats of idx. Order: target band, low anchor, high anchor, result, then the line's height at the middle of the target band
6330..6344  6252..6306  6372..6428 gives 0.0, 18.8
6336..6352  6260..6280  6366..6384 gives 1.2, 19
